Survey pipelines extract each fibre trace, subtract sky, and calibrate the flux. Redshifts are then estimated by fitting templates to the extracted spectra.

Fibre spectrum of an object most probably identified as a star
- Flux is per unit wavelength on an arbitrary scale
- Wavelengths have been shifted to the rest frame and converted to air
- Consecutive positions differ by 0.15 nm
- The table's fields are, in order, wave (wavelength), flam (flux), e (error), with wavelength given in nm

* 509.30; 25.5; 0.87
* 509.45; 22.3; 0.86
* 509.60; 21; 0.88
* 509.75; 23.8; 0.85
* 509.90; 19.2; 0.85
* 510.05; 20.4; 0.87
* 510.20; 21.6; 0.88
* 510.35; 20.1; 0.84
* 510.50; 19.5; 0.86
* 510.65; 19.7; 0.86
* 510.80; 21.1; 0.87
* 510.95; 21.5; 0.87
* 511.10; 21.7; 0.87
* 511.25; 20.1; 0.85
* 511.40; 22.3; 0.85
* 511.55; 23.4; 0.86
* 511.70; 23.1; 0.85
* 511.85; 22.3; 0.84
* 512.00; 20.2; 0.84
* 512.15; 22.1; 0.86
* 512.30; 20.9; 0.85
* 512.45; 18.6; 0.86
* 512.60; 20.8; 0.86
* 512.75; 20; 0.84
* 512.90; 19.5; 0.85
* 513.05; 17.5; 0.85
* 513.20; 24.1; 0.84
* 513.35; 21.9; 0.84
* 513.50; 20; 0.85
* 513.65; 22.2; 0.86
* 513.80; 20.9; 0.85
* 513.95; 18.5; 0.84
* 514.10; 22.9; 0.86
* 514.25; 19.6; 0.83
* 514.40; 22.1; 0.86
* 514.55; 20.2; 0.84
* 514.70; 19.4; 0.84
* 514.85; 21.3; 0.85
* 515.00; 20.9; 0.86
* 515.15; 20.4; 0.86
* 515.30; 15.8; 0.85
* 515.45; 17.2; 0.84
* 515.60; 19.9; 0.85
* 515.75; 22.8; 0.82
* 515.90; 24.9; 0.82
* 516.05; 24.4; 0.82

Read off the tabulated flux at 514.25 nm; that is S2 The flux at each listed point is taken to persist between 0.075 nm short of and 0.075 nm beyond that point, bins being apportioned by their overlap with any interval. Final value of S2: 19.6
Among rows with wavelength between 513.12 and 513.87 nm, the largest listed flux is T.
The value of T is 24.1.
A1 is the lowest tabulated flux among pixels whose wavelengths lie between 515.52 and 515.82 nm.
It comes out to 19.9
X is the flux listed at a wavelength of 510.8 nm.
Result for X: 21.1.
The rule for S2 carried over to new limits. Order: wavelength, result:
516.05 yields 24.4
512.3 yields 20.9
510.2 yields 21.6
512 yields 20.2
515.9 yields 24.9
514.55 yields 20.2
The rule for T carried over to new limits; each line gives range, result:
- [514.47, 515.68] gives 21.3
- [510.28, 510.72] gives 20.1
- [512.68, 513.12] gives 20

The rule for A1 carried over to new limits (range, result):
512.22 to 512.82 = 18.6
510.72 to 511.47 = 20.1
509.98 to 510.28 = 20.4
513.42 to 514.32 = 18.5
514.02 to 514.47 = 19.6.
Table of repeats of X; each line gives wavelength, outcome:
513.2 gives 24.1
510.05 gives 20.4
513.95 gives 18.5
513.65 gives 22.2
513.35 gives 21.9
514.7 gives 19.4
